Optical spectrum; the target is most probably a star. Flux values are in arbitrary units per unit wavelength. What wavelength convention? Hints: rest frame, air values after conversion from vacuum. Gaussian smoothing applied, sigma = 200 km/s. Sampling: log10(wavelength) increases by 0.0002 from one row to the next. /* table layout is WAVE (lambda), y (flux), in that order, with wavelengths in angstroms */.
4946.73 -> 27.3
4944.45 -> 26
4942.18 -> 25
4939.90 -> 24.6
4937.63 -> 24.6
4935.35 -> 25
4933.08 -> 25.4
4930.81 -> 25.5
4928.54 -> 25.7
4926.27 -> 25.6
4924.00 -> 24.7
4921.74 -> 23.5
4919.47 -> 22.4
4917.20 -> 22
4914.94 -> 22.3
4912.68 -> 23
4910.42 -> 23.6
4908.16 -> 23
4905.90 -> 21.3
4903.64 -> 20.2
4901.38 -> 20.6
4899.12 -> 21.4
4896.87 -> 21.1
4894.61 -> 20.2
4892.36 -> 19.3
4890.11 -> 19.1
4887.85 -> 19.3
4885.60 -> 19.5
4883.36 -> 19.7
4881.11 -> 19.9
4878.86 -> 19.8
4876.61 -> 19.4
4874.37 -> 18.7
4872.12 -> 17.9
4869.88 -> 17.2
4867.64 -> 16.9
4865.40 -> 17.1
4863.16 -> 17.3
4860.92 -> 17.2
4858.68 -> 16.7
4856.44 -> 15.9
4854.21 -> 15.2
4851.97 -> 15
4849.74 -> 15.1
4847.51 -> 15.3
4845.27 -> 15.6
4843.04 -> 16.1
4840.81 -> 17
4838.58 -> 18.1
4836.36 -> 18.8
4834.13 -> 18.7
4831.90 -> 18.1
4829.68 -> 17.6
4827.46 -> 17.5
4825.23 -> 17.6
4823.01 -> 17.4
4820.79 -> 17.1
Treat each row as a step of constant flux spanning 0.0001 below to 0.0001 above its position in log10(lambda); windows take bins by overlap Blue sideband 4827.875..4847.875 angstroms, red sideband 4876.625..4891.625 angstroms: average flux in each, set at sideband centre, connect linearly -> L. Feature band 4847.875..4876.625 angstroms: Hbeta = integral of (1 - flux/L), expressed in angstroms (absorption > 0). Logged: 2.7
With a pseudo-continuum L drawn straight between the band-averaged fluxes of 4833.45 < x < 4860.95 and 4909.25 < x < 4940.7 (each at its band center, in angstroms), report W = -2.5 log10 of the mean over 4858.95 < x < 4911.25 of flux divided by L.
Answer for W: 0.040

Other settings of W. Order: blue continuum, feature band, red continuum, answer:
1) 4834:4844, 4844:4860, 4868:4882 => 0.161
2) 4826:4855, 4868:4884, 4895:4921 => 0.037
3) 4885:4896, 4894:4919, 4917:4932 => 0.001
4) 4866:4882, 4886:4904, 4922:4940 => 0.042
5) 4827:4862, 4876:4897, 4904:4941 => 0.047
